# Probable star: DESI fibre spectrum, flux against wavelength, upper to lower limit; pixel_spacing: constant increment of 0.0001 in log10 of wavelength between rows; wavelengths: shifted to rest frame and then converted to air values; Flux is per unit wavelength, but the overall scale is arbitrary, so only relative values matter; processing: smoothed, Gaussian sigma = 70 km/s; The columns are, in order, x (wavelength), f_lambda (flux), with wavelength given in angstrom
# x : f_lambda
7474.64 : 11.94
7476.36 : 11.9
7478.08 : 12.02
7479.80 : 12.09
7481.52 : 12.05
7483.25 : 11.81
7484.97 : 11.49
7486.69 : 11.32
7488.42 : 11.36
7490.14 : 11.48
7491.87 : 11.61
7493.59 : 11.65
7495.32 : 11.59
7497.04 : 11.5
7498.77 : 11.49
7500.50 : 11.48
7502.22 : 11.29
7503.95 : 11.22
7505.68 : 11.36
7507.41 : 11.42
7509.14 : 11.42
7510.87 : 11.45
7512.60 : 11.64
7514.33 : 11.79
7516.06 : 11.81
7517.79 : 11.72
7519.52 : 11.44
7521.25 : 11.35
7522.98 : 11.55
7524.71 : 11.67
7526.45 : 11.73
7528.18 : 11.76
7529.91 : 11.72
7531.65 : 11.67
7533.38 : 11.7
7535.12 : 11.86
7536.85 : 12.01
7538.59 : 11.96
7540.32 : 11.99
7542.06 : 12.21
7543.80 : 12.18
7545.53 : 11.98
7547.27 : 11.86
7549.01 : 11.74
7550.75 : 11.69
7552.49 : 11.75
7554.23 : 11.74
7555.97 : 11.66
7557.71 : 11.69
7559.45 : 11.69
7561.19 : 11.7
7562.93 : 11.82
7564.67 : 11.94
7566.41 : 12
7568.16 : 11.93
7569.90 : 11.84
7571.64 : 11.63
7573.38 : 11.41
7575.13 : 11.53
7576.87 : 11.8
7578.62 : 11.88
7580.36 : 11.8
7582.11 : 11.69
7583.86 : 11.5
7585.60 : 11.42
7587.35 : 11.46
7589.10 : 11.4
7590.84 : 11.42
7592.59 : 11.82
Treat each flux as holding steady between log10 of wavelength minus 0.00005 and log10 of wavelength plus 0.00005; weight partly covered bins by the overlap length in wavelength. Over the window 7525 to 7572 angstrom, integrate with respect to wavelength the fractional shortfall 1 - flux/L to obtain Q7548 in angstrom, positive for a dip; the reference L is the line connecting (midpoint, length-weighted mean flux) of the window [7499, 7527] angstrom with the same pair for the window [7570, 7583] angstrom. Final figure -0.9 angstrom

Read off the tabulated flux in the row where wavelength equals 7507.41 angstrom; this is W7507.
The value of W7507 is 11.42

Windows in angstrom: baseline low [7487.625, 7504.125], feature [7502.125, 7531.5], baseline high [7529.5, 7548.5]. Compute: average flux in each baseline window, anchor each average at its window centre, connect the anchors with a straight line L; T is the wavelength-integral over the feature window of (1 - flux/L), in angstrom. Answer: 0.3 angstrom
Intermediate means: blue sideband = 11.5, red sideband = 11.9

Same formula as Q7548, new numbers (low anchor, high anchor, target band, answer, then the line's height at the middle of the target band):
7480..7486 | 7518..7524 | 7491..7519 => 0.24 angstrom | 11.6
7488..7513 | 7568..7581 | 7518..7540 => -0.28 angstrom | 11.6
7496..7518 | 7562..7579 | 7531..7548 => -0.45 angstrom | 11.6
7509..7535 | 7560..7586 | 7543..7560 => -0.15 angstrom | 11.7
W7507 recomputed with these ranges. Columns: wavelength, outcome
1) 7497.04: 11.5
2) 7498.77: 11.49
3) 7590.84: 11.42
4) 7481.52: 12.05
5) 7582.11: 11.69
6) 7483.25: 11.81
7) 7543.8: 12.18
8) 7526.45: 11.73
